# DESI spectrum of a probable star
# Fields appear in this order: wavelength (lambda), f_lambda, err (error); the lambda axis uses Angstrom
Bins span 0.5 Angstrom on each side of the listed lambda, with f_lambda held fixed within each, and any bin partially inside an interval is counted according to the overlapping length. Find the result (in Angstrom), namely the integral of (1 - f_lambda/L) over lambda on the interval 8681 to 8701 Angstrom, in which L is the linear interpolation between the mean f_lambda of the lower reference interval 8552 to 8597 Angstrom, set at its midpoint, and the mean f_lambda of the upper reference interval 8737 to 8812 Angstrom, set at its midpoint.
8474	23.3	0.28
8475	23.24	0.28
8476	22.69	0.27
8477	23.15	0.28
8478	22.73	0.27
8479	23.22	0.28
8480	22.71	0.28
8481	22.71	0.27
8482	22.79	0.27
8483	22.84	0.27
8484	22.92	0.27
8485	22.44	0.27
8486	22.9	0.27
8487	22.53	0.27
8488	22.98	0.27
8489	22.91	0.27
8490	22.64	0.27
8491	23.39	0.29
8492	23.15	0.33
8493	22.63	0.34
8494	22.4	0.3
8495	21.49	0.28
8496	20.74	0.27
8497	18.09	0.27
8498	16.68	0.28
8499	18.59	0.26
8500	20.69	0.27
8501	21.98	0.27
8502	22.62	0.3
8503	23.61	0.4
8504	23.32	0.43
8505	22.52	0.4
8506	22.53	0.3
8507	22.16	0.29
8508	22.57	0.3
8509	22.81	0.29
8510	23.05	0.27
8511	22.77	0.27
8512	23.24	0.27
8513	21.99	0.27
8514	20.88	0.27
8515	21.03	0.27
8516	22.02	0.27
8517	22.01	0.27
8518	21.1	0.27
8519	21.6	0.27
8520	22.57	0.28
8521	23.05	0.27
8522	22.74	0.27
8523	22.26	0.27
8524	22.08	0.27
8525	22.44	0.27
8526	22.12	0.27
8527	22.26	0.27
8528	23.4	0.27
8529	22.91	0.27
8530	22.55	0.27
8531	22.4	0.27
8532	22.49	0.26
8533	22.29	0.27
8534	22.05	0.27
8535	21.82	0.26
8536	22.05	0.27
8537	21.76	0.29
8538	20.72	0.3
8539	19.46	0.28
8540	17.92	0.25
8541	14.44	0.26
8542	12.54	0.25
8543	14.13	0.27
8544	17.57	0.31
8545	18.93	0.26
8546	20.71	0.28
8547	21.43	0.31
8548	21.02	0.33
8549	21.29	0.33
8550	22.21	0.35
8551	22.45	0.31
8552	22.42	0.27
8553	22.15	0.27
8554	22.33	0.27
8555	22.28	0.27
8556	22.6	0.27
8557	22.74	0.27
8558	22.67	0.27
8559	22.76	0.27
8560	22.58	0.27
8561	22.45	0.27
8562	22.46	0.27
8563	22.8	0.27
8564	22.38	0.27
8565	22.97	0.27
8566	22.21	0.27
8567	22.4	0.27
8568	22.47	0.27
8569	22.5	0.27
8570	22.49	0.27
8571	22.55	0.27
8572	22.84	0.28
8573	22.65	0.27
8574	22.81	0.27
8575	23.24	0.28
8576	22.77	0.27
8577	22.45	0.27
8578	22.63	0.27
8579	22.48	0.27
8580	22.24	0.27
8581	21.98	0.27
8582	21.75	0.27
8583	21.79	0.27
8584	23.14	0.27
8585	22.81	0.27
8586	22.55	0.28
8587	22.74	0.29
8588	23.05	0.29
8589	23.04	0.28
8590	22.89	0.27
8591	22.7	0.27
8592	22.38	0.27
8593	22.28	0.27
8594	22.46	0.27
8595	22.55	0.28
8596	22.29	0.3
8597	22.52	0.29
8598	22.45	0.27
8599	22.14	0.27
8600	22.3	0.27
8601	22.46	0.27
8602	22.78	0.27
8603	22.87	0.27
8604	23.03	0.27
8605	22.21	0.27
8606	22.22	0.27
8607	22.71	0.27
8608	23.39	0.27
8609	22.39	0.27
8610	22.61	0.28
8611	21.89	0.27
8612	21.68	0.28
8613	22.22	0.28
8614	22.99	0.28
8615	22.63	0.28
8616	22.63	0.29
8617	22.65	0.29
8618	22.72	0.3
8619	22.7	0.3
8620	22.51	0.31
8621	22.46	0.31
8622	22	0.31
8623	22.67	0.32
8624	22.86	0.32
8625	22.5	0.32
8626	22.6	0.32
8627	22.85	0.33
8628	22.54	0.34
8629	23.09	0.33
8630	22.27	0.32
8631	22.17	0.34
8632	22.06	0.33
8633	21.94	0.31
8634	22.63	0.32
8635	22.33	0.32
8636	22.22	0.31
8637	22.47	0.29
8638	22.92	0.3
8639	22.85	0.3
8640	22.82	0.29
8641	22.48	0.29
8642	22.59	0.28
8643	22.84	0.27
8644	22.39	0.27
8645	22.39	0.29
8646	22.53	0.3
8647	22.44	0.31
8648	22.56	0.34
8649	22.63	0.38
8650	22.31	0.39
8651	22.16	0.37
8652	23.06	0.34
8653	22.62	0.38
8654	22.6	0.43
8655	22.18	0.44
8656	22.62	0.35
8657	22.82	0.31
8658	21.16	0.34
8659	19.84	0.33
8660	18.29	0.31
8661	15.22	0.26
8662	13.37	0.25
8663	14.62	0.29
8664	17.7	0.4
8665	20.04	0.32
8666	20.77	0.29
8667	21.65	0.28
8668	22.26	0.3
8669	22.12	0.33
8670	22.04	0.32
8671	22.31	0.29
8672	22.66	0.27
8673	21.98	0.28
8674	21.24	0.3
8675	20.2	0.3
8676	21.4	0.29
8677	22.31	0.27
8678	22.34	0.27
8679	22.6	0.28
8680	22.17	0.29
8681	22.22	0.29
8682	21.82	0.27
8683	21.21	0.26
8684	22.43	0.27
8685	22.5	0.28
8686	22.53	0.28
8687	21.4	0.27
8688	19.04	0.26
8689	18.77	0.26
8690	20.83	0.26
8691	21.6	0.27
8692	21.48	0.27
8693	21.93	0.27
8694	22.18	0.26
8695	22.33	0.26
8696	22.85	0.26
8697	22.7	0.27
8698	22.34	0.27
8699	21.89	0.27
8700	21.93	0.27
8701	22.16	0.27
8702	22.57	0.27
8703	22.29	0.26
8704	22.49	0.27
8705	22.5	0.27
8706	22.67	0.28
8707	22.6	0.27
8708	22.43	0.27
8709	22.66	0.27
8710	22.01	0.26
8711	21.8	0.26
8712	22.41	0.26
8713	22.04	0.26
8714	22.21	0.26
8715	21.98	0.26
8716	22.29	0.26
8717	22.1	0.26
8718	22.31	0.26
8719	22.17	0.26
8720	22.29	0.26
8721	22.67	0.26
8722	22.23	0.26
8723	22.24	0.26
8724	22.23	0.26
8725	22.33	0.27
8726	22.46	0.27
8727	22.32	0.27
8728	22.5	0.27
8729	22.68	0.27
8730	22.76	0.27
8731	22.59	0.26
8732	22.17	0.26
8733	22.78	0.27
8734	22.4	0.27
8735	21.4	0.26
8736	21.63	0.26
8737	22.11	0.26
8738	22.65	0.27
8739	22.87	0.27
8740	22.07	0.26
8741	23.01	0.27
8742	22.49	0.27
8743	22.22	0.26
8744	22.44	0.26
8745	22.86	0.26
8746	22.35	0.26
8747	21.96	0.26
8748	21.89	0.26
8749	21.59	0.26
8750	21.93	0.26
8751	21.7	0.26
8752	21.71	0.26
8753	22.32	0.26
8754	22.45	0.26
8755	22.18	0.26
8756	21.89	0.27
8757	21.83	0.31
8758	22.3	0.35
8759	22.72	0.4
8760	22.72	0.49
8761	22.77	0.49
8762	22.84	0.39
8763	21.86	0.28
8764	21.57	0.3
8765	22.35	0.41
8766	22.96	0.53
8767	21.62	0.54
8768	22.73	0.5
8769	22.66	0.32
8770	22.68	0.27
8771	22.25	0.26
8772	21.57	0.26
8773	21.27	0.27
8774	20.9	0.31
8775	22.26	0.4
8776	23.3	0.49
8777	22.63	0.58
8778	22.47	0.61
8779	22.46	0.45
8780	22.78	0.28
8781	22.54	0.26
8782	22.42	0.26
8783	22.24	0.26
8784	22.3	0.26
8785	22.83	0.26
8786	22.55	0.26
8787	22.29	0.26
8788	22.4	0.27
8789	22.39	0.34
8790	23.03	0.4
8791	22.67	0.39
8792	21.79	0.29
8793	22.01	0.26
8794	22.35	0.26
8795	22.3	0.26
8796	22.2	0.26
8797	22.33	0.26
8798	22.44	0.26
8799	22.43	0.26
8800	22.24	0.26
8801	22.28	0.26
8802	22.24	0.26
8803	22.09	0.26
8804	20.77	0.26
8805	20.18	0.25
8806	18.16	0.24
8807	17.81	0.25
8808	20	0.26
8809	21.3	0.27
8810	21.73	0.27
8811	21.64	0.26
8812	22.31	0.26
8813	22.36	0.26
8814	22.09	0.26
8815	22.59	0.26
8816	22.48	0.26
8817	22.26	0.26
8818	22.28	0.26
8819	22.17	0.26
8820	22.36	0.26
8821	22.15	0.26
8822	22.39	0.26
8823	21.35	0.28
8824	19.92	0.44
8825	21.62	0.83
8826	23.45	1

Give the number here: 0.5 Angstrom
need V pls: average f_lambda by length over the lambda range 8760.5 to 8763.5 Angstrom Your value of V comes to 22.5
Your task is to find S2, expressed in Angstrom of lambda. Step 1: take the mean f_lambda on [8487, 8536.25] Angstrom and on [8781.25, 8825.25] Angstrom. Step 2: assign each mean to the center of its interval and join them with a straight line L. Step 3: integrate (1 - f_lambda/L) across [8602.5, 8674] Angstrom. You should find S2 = 0.3 Angstrom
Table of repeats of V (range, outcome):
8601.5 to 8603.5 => 22.8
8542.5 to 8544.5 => 15.9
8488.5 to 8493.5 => 22.9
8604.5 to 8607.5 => 22.4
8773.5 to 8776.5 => 22.2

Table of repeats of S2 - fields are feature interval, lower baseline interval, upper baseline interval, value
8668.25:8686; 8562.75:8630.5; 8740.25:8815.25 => 0.3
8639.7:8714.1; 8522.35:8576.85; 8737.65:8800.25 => 1.3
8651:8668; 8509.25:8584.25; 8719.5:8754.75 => 1.6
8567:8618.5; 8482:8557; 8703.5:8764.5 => -1.8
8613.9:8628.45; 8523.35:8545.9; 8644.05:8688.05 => -1.1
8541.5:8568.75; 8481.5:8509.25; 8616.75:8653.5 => 1.2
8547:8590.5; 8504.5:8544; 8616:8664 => -1.9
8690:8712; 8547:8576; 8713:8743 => 0.1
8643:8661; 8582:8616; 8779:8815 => 0.4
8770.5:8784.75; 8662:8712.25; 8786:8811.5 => -0.4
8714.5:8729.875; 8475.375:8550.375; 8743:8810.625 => -0.3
